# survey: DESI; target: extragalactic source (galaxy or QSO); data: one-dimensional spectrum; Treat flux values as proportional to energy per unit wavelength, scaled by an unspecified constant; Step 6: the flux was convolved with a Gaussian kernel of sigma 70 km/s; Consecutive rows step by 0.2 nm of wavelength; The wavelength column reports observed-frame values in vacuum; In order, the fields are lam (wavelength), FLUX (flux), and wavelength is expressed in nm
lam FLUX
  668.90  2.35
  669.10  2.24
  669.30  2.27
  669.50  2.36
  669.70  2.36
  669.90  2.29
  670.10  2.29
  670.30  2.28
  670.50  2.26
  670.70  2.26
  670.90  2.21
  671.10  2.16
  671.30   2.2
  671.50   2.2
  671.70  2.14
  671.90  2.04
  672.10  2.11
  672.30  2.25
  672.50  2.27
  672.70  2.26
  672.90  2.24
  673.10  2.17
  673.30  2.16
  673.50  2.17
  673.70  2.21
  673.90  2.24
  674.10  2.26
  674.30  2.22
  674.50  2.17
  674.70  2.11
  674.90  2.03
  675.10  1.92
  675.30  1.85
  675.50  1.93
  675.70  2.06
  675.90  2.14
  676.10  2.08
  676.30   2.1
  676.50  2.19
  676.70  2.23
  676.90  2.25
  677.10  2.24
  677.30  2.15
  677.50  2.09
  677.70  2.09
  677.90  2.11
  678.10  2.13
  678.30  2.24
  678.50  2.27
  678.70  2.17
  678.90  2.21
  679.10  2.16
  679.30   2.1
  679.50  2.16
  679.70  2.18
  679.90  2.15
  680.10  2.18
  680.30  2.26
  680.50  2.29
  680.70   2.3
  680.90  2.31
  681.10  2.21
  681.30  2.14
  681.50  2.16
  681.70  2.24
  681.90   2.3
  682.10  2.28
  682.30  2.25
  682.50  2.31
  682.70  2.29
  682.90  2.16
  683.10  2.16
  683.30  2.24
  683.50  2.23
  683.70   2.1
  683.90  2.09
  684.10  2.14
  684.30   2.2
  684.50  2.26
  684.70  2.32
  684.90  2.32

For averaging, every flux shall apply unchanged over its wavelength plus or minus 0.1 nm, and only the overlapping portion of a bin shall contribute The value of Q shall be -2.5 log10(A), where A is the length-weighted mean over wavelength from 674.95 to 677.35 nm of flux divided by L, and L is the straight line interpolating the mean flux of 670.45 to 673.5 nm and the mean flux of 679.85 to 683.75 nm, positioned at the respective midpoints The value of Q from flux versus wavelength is 0.06 mag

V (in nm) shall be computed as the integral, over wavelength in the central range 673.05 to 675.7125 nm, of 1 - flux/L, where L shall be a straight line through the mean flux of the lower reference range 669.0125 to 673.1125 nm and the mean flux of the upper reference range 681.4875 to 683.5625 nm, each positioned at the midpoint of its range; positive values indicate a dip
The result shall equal 0.15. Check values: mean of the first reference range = 2.23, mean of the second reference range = 2.24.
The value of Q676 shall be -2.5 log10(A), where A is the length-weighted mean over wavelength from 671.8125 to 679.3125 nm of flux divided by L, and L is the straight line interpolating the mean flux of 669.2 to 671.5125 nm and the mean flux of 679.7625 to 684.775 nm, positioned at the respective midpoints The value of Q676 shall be 0.05 mag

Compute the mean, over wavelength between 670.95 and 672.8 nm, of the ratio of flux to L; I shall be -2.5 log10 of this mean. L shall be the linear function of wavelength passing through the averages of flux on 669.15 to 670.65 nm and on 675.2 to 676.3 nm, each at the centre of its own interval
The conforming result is 0.01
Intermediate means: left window 2.3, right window 2.02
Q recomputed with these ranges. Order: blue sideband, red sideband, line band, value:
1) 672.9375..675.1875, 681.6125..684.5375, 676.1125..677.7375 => 0.00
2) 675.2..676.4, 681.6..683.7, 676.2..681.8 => -0.03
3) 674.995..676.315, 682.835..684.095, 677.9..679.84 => -0.05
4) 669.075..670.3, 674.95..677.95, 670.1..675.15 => 0.01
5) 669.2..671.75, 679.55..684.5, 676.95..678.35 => 0.04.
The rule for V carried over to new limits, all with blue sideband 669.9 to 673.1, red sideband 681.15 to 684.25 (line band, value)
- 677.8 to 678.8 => 0.01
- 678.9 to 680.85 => 0.01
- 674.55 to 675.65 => 0.11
